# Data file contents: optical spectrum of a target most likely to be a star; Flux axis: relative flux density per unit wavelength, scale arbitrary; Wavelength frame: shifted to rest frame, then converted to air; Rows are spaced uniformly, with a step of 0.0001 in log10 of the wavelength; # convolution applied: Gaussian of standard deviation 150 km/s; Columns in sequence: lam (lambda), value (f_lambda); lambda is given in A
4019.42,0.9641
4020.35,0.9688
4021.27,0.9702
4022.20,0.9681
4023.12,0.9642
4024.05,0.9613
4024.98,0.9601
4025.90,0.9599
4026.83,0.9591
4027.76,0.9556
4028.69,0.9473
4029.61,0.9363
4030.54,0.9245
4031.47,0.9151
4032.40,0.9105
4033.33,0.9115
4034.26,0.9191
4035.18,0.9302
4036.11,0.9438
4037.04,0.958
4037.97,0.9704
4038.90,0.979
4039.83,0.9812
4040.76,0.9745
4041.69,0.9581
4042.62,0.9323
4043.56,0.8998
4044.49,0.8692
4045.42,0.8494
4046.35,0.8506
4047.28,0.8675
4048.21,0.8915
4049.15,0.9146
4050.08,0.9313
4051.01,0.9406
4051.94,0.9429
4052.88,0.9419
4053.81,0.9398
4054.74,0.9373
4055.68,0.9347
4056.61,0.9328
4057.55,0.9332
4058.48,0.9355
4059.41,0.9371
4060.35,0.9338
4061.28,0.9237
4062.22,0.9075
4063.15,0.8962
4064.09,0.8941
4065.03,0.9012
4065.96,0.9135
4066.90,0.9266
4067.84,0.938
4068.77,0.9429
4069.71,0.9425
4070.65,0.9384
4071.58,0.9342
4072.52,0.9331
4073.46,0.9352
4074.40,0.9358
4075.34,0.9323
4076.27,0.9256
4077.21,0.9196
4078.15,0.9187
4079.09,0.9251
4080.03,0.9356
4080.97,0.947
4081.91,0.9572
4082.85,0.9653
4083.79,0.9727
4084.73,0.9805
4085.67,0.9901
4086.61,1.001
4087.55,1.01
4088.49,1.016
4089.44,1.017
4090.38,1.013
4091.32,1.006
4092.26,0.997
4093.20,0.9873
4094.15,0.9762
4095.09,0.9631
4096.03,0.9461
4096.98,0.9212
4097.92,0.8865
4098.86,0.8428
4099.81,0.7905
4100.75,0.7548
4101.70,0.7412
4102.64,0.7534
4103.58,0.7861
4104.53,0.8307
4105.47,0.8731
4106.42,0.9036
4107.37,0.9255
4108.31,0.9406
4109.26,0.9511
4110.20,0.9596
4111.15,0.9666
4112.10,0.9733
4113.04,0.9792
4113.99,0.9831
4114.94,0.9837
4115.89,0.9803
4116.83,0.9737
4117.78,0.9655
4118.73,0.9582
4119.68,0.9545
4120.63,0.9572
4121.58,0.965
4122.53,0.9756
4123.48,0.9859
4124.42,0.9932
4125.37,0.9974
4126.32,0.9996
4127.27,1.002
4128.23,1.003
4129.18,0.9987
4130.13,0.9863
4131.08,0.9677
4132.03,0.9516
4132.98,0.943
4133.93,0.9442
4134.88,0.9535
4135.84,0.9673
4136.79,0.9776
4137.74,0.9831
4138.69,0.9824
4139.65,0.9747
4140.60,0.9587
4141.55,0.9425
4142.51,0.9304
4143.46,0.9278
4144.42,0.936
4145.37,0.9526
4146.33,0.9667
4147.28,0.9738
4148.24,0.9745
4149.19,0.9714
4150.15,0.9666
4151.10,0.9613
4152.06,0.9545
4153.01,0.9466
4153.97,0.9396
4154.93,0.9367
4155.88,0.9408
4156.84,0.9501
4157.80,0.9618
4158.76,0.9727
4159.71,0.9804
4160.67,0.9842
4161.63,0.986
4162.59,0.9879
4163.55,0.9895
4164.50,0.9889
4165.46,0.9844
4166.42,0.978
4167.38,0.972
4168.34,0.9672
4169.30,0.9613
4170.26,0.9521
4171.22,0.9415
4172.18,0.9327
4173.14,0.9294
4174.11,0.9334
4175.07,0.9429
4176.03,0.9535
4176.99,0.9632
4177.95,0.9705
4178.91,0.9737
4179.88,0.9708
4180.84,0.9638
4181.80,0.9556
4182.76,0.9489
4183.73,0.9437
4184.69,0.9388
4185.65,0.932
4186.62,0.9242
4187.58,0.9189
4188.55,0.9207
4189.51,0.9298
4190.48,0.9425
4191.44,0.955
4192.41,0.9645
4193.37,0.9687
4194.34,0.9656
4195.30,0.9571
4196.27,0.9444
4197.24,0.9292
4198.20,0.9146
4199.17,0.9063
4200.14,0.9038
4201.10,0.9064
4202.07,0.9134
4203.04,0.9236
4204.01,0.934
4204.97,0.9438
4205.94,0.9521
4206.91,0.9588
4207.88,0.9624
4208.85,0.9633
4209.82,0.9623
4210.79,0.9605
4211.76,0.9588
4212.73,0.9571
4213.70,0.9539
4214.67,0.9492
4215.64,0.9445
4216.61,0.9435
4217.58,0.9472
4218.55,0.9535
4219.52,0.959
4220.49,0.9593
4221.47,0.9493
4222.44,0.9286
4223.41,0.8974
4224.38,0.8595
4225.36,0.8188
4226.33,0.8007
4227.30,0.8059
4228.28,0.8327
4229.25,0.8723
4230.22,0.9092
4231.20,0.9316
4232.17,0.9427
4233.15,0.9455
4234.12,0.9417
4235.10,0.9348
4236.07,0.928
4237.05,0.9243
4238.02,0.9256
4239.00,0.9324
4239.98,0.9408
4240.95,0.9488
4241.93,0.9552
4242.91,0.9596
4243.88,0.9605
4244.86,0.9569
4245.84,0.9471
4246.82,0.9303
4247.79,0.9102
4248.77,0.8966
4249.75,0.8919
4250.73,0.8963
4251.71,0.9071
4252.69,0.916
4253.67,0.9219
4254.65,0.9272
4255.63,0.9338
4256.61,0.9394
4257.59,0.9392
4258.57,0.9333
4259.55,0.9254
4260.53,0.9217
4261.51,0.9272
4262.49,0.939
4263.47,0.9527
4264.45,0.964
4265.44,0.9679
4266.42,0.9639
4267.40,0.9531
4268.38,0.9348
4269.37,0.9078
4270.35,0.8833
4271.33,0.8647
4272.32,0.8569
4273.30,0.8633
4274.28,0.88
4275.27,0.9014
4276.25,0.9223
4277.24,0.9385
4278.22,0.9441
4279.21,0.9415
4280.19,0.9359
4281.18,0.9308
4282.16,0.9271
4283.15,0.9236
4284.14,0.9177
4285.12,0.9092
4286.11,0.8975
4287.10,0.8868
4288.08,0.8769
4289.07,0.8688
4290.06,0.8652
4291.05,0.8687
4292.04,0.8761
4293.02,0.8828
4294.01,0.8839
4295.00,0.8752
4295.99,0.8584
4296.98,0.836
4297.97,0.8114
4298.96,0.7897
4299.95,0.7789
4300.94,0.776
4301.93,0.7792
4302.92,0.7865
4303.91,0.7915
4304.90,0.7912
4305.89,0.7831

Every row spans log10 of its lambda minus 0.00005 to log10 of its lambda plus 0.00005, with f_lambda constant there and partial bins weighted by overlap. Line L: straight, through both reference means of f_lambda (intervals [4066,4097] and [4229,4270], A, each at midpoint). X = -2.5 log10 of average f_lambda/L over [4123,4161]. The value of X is -0.02 mag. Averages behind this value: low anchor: 0.959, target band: 0.966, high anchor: 0.932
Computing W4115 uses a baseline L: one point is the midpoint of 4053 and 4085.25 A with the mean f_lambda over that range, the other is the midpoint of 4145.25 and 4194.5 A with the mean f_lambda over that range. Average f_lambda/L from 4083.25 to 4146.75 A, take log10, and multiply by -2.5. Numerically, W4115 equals -0.01 mag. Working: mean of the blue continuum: 0.933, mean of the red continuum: 0.957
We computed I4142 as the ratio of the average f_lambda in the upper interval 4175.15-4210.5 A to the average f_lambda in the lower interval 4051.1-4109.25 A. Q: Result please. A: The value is 1.0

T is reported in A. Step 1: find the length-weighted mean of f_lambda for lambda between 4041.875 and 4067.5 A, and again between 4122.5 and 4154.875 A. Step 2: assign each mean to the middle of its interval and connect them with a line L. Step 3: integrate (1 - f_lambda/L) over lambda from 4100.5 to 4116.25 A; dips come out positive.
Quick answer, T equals 0.8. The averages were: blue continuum 0.914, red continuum 0.967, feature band 0.9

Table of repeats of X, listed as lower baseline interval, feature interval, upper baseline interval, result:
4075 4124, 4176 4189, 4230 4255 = -0.02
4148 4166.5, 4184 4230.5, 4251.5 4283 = 0.02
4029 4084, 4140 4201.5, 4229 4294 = -0.03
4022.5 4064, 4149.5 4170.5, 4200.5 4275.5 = -0.05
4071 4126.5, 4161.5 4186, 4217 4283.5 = -0.03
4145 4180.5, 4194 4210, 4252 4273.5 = 0.01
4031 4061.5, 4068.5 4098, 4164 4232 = -0.03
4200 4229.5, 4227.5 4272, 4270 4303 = -0.03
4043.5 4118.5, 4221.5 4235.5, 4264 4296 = 0.03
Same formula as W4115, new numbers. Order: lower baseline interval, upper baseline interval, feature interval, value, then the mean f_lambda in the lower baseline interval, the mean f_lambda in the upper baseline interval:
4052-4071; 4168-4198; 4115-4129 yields -0.048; 0.927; 0.948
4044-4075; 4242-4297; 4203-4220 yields -0.043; 0.92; 0.914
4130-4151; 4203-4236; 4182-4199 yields -0.003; 0.96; 0.925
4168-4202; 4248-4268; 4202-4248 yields 0.008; 0.943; 0.931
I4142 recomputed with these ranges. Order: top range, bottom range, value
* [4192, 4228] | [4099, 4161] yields 0.98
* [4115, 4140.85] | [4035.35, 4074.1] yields 1.05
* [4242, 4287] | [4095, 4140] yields 0.99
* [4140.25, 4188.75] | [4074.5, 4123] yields 1.02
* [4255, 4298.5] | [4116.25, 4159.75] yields 0.94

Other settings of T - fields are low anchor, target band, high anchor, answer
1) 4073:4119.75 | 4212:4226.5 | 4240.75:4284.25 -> 0.1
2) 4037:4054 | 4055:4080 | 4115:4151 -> 0.2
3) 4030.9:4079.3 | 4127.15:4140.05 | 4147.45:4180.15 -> -0.3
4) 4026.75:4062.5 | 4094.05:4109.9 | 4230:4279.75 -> 1.0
